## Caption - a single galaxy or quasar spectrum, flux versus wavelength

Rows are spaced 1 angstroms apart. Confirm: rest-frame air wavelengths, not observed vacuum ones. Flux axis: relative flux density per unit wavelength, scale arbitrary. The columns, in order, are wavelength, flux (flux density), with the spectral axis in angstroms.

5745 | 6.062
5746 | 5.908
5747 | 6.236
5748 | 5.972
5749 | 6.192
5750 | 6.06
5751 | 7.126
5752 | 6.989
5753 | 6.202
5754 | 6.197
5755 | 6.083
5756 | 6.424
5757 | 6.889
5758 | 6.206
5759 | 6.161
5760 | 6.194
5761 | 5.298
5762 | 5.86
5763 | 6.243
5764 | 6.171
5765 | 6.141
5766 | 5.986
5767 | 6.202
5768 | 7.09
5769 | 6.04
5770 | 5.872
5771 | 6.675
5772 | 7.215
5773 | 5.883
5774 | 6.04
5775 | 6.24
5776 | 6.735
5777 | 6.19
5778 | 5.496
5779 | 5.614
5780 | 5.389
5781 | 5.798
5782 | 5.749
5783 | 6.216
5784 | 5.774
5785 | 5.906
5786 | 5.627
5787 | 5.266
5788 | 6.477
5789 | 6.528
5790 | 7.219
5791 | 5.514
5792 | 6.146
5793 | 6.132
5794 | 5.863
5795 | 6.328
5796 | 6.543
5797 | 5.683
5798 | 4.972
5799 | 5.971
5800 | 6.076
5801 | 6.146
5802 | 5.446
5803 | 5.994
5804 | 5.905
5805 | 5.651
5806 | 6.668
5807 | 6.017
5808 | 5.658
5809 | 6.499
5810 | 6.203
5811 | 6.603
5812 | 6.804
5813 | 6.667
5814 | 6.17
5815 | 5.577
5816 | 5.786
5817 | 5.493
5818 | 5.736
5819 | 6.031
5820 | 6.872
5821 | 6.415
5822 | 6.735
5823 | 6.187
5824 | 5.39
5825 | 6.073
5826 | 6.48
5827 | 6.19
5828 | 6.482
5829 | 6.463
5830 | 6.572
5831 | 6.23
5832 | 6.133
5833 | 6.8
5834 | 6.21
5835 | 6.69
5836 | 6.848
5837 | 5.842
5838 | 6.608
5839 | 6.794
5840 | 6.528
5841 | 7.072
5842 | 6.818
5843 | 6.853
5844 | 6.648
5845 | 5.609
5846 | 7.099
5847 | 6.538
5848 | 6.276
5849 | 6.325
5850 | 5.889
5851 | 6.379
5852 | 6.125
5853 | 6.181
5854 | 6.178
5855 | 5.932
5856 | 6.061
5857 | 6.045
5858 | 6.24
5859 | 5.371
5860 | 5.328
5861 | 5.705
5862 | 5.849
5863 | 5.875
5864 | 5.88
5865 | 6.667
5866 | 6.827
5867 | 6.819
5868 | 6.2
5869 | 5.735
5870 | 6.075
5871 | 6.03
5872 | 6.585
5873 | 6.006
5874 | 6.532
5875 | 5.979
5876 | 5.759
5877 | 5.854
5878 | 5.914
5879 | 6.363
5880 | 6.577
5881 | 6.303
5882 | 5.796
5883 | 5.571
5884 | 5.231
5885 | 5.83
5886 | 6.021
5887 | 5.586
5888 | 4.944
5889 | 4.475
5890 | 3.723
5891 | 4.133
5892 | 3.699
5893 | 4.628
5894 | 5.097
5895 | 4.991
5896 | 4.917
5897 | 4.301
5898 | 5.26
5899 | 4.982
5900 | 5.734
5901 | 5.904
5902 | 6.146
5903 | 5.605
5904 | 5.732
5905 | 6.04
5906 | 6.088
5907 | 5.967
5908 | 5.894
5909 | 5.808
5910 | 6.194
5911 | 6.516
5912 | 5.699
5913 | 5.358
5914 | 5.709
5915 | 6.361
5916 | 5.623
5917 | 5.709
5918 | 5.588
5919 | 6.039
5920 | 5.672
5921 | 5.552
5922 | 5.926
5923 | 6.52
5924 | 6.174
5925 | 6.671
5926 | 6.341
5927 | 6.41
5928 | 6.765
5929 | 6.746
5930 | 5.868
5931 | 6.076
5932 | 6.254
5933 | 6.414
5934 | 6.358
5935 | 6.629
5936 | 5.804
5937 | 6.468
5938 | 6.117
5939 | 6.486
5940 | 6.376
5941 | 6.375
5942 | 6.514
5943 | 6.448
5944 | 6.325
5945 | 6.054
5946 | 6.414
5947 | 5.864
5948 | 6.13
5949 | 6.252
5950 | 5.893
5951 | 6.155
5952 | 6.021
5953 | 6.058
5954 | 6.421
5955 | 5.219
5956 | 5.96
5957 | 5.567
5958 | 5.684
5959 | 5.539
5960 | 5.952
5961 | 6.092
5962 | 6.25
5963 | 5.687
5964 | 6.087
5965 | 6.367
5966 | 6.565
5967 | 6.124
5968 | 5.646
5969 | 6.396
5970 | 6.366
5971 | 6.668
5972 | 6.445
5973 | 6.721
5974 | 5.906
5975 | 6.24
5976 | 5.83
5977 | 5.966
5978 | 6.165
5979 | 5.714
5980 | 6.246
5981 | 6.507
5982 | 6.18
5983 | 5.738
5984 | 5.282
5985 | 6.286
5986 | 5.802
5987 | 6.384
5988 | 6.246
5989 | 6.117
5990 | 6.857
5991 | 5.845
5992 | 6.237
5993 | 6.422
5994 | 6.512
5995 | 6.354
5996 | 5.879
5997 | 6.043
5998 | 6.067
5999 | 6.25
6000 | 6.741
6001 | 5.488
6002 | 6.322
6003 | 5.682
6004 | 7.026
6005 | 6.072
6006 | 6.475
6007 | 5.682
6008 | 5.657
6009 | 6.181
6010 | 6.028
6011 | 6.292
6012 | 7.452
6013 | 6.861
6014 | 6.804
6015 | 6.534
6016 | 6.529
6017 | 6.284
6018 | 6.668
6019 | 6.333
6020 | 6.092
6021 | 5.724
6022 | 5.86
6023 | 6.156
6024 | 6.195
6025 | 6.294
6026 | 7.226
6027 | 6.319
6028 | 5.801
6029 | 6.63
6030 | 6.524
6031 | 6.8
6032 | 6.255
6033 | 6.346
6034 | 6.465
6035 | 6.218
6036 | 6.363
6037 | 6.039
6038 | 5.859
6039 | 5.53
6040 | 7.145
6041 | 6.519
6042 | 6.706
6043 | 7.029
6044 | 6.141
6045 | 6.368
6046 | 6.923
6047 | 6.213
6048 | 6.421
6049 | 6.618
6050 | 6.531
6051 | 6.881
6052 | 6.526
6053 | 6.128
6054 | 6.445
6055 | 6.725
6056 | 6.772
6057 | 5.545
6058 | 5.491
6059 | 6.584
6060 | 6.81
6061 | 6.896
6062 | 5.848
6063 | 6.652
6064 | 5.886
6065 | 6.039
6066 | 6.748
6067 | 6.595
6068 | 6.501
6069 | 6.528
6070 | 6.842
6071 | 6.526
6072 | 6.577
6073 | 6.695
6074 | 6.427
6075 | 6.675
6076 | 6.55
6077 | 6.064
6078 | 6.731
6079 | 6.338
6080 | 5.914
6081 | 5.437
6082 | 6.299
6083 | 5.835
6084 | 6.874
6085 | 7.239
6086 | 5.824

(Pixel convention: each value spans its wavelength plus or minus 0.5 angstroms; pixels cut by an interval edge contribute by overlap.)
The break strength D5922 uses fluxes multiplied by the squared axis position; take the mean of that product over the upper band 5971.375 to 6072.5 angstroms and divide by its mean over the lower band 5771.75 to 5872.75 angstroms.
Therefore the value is 1.10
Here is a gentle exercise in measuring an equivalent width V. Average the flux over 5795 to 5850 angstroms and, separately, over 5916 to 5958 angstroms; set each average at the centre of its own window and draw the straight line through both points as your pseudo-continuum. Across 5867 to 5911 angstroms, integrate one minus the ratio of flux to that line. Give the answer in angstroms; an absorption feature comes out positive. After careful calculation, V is 4.15 angstroms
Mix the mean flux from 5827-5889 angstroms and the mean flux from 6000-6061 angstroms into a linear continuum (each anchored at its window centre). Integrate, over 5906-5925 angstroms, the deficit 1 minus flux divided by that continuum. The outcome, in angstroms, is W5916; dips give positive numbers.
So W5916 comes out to 0.9 angstroms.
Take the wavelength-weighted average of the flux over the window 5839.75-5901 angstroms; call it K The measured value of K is 5.83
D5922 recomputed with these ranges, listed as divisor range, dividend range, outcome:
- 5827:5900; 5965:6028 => 1.10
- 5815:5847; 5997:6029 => 1.05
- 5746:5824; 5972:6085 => 1.12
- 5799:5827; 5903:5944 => 1.04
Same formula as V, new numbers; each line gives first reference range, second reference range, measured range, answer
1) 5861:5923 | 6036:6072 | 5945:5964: 0.1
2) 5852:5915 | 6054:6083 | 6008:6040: -0.7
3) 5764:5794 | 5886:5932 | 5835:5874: -2.9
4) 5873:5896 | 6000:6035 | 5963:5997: -0.6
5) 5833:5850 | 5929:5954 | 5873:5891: 2.2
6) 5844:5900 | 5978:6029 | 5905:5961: -1.0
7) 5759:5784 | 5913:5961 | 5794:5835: -0.4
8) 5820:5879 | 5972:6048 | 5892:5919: 3.0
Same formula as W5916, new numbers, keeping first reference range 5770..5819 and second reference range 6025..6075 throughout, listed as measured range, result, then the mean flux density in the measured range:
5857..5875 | 0.18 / 6.1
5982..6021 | 0.76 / 6.24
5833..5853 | -1.18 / 6.48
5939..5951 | 0.06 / 6.25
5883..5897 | 2.99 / 4.87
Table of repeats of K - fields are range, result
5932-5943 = 6.35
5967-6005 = 6.18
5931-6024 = 6.19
